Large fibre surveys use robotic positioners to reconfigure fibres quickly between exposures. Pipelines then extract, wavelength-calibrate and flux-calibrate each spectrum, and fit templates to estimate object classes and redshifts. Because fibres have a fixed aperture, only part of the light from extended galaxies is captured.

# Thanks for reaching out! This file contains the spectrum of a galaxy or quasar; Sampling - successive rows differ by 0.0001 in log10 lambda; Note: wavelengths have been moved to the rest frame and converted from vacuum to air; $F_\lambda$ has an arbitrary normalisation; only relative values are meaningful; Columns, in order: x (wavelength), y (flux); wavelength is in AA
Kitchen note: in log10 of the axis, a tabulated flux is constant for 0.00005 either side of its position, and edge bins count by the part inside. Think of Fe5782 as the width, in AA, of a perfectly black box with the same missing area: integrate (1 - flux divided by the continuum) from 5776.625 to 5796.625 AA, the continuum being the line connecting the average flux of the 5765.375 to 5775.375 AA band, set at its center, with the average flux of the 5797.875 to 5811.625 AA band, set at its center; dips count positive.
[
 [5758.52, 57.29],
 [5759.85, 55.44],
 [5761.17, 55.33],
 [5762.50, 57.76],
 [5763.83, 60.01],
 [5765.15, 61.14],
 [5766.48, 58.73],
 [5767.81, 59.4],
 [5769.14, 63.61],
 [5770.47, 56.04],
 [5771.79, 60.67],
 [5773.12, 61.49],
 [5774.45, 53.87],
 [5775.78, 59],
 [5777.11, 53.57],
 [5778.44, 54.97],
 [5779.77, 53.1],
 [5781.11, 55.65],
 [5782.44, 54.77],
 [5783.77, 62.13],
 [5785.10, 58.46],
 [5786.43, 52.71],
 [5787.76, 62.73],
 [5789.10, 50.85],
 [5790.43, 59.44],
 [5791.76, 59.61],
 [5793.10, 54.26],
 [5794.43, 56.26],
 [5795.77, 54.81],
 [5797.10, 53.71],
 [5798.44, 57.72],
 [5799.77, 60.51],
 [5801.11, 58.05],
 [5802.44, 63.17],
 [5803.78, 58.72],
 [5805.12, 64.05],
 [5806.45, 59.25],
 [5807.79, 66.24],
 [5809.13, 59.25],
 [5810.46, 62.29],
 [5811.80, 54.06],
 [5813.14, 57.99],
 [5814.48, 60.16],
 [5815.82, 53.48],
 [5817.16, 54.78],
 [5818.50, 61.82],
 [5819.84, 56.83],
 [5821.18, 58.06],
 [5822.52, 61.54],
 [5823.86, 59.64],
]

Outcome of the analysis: 1.2 AA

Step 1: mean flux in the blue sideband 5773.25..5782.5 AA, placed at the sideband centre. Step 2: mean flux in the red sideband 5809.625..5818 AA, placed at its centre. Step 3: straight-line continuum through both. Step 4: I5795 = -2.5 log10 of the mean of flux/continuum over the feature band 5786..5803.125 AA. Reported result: -0.02 mag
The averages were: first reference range 55.3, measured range 57.3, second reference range 57.3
